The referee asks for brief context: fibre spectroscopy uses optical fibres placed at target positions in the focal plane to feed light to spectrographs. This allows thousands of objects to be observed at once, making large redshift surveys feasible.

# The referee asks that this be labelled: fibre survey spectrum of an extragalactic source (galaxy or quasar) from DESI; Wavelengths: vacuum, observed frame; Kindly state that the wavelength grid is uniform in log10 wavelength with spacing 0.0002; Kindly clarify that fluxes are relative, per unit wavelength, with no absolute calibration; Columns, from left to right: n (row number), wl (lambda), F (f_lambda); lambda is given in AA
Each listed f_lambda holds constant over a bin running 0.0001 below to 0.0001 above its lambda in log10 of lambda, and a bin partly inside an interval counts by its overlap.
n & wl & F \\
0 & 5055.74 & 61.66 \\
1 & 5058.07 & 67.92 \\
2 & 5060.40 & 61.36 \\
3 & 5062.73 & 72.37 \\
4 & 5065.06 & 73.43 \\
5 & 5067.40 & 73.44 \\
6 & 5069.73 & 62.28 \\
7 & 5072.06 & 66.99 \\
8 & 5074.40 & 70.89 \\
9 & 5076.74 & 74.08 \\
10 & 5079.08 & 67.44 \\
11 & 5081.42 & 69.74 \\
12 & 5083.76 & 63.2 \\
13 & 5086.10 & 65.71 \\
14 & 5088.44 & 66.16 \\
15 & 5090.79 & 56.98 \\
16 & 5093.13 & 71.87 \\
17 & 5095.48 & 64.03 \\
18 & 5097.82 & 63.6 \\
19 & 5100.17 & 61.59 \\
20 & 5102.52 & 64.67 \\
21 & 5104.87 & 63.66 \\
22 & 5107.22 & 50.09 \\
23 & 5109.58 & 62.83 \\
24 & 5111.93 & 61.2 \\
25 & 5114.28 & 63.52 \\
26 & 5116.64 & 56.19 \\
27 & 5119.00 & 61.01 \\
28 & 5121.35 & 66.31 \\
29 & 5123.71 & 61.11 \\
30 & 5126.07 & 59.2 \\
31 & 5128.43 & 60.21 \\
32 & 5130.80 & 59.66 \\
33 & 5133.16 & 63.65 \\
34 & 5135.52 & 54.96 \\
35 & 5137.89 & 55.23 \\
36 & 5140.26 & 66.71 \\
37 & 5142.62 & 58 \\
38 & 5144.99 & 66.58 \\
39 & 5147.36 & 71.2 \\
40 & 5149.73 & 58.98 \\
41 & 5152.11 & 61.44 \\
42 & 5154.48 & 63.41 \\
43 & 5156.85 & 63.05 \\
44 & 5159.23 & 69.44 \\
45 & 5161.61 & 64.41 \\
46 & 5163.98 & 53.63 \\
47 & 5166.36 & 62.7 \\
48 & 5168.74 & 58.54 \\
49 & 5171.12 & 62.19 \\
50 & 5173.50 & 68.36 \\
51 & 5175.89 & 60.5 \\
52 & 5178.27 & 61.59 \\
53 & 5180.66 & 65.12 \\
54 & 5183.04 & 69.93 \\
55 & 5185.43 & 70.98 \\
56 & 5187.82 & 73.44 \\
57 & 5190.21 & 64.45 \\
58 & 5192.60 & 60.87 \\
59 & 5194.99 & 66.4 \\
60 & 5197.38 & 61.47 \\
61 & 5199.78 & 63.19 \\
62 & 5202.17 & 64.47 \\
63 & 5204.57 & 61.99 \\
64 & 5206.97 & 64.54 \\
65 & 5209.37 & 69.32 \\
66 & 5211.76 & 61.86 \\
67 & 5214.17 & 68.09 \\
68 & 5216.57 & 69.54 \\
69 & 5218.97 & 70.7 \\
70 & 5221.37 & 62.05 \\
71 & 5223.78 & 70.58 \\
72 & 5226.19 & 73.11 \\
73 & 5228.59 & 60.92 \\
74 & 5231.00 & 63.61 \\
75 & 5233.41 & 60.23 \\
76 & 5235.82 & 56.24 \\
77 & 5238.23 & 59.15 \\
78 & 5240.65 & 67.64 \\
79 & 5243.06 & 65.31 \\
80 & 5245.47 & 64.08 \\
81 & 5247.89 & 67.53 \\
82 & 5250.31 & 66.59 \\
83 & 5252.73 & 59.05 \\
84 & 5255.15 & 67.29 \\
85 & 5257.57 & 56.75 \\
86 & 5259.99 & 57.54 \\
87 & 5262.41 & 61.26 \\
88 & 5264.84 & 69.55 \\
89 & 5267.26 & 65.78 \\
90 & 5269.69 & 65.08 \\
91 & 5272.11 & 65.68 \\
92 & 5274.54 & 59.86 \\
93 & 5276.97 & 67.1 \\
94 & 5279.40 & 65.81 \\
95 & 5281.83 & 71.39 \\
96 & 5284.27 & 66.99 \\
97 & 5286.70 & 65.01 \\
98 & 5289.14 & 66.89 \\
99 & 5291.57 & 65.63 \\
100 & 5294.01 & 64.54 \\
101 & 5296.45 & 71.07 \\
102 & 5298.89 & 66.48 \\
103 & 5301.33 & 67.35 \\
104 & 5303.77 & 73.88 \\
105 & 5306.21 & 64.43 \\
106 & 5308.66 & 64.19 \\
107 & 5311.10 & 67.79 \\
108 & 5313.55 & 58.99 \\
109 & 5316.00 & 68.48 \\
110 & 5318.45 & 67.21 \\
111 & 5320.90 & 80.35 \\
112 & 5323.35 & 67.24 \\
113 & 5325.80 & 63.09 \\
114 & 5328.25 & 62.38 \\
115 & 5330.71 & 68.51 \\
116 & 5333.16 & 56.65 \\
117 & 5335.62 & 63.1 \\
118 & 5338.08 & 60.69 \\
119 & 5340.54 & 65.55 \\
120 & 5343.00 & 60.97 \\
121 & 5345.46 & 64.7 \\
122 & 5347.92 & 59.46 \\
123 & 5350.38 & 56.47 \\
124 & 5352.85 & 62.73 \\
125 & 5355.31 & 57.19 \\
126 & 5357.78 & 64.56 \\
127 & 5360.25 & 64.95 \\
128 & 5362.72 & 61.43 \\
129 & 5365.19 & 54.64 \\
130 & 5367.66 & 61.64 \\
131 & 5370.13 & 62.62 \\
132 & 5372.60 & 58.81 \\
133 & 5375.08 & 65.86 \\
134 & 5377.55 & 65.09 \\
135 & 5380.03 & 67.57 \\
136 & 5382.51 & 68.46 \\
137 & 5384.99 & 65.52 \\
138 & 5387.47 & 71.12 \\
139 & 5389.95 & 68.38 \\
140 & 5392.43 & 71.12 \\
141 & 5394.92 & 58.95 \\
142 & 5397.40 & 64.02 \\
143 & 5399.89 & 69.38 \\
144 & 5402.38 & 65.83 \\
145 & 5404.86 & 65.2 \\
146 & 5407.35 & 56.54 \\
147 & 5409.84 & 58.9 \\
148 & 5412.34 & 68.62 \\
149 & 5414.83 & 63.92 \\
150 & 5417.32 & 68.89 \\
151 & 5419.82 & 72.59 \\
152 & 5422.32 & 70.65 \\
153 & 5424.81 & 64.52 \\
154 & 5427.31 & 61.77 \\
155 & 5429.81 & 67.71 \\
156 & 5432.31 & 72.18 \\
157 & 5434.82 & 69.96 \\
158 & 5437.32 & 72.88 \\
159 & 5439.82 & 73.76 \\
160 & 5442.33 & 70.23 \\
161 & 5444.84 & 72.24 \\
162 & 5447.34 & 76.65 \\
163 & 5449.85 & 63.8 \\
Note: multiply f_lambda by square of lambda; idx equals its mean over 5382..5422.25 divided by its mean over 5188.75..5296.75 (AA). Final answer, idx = 1.1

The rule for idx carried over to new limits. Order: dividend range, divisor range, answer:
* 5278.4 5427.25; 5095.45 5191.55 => 1.12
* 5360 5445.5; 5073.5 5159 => 1.17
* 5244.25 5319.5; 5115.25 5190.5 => 1.09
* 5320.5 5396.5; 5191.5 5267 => 1.04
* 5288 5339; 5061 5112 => 1.10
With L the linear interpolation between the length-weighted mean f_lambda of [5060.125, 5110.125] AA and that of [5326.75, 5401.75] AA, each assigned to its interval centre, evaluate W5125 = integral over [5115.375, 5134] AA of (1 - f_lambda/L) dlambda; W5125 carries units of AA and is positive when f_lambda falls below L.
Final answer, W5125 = 1.3 AA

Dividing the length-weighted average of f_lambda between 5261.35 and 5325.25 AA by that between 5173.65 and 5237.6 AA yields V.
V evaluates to 1.0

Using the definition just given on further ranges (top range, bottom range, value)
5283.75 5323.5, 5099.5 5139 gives 1.12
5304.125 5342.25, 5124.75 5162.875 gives 1.05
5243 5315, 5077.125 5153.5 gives 1.04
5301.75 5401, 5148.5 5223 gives 1.00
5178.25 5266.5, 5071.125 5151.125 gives 1.03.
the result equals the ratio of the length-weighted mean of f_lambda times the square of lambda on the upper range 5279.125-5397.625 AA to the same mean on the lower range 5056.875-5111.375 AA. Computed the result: 1.1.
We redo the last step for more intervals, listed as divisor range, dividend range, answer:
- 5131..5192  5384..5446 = 1.17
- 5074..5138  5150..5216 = 1.05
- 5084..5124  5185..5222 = 1.10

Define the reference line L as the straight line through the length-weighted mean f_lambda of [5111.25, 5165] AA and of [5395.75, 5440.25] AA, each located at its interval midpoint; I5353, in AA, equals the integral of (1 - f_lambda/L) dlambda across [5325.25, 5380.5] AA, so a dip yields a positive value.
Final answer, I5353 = 3.08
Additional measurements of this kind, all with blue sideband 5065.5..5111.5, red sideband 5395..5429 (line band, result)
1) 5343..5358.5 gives 1.1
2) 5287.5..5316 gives -0.6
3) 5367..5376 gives 0.4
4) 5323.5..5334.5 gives 0.4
